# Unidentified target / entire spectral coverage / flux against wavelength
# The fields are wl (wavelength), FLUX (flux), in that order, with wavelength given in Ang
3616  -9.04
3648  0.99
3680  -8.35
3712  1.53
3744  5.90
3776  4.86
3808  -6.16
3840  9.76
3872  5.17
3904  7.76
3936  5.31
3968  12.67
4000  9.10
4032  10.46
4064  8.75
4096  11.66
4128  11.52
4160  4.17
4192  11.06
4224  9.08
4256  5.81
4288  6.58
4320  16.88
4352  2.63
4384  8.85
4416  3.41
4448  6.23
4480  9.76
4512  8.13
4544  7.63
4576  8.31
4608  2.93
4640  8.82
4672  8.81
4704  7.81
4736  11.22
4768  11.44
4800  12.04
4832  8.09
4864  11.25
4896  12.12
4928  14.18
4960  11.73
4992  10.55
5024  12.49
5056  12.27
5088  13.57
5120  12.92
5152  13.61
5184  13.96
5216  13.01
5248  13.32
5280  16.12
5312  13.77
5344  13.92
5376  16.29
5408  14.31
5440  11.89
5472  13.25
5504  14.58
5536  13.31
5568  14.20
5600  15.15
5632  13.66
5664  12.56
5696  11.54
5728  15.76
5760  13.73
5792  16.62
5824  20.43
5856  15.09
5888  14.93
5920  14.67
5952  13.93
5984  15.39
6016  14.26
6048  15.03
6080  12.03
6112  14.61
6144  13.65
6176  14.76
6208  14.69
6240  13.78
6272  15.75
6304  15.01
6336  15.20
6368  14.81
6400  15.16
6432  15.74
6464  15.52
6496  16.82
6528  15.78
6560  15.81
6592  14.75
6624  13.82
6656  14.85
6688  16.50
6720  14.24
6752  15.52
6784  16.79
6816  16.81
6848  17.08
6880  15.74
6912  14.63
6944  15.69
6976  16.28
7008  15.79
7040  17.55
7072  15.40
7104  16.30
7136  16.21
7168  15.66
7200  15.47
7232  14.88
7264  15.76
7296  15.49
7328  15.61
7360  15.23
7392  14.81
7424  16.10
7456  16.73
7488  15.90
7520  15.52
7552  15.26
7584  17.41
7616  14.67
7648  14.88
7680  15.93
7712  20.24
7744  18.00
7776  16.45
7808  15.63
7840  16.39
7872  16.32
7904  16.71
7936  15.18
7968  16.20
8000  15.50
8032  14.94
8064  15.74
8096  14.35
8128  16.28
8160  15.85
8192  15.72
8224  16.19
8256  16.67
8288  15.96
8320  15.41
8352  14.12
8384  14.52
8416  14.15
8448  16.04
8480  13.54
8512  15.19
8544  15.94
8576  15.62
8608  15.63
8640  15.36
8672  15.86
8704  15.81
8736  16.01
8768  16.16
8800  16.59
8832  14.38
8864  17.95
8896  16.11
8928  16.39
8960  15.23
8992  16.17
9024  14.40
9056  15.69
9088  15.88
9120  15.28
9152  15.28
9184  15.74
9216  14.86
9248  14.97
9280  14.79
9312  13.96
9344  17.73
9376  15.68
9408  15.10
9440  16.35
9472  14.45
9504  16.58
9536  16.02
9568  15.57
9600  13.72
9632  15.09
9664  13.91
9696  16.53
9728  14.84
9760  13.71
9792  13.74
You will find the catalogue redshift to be 0.175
